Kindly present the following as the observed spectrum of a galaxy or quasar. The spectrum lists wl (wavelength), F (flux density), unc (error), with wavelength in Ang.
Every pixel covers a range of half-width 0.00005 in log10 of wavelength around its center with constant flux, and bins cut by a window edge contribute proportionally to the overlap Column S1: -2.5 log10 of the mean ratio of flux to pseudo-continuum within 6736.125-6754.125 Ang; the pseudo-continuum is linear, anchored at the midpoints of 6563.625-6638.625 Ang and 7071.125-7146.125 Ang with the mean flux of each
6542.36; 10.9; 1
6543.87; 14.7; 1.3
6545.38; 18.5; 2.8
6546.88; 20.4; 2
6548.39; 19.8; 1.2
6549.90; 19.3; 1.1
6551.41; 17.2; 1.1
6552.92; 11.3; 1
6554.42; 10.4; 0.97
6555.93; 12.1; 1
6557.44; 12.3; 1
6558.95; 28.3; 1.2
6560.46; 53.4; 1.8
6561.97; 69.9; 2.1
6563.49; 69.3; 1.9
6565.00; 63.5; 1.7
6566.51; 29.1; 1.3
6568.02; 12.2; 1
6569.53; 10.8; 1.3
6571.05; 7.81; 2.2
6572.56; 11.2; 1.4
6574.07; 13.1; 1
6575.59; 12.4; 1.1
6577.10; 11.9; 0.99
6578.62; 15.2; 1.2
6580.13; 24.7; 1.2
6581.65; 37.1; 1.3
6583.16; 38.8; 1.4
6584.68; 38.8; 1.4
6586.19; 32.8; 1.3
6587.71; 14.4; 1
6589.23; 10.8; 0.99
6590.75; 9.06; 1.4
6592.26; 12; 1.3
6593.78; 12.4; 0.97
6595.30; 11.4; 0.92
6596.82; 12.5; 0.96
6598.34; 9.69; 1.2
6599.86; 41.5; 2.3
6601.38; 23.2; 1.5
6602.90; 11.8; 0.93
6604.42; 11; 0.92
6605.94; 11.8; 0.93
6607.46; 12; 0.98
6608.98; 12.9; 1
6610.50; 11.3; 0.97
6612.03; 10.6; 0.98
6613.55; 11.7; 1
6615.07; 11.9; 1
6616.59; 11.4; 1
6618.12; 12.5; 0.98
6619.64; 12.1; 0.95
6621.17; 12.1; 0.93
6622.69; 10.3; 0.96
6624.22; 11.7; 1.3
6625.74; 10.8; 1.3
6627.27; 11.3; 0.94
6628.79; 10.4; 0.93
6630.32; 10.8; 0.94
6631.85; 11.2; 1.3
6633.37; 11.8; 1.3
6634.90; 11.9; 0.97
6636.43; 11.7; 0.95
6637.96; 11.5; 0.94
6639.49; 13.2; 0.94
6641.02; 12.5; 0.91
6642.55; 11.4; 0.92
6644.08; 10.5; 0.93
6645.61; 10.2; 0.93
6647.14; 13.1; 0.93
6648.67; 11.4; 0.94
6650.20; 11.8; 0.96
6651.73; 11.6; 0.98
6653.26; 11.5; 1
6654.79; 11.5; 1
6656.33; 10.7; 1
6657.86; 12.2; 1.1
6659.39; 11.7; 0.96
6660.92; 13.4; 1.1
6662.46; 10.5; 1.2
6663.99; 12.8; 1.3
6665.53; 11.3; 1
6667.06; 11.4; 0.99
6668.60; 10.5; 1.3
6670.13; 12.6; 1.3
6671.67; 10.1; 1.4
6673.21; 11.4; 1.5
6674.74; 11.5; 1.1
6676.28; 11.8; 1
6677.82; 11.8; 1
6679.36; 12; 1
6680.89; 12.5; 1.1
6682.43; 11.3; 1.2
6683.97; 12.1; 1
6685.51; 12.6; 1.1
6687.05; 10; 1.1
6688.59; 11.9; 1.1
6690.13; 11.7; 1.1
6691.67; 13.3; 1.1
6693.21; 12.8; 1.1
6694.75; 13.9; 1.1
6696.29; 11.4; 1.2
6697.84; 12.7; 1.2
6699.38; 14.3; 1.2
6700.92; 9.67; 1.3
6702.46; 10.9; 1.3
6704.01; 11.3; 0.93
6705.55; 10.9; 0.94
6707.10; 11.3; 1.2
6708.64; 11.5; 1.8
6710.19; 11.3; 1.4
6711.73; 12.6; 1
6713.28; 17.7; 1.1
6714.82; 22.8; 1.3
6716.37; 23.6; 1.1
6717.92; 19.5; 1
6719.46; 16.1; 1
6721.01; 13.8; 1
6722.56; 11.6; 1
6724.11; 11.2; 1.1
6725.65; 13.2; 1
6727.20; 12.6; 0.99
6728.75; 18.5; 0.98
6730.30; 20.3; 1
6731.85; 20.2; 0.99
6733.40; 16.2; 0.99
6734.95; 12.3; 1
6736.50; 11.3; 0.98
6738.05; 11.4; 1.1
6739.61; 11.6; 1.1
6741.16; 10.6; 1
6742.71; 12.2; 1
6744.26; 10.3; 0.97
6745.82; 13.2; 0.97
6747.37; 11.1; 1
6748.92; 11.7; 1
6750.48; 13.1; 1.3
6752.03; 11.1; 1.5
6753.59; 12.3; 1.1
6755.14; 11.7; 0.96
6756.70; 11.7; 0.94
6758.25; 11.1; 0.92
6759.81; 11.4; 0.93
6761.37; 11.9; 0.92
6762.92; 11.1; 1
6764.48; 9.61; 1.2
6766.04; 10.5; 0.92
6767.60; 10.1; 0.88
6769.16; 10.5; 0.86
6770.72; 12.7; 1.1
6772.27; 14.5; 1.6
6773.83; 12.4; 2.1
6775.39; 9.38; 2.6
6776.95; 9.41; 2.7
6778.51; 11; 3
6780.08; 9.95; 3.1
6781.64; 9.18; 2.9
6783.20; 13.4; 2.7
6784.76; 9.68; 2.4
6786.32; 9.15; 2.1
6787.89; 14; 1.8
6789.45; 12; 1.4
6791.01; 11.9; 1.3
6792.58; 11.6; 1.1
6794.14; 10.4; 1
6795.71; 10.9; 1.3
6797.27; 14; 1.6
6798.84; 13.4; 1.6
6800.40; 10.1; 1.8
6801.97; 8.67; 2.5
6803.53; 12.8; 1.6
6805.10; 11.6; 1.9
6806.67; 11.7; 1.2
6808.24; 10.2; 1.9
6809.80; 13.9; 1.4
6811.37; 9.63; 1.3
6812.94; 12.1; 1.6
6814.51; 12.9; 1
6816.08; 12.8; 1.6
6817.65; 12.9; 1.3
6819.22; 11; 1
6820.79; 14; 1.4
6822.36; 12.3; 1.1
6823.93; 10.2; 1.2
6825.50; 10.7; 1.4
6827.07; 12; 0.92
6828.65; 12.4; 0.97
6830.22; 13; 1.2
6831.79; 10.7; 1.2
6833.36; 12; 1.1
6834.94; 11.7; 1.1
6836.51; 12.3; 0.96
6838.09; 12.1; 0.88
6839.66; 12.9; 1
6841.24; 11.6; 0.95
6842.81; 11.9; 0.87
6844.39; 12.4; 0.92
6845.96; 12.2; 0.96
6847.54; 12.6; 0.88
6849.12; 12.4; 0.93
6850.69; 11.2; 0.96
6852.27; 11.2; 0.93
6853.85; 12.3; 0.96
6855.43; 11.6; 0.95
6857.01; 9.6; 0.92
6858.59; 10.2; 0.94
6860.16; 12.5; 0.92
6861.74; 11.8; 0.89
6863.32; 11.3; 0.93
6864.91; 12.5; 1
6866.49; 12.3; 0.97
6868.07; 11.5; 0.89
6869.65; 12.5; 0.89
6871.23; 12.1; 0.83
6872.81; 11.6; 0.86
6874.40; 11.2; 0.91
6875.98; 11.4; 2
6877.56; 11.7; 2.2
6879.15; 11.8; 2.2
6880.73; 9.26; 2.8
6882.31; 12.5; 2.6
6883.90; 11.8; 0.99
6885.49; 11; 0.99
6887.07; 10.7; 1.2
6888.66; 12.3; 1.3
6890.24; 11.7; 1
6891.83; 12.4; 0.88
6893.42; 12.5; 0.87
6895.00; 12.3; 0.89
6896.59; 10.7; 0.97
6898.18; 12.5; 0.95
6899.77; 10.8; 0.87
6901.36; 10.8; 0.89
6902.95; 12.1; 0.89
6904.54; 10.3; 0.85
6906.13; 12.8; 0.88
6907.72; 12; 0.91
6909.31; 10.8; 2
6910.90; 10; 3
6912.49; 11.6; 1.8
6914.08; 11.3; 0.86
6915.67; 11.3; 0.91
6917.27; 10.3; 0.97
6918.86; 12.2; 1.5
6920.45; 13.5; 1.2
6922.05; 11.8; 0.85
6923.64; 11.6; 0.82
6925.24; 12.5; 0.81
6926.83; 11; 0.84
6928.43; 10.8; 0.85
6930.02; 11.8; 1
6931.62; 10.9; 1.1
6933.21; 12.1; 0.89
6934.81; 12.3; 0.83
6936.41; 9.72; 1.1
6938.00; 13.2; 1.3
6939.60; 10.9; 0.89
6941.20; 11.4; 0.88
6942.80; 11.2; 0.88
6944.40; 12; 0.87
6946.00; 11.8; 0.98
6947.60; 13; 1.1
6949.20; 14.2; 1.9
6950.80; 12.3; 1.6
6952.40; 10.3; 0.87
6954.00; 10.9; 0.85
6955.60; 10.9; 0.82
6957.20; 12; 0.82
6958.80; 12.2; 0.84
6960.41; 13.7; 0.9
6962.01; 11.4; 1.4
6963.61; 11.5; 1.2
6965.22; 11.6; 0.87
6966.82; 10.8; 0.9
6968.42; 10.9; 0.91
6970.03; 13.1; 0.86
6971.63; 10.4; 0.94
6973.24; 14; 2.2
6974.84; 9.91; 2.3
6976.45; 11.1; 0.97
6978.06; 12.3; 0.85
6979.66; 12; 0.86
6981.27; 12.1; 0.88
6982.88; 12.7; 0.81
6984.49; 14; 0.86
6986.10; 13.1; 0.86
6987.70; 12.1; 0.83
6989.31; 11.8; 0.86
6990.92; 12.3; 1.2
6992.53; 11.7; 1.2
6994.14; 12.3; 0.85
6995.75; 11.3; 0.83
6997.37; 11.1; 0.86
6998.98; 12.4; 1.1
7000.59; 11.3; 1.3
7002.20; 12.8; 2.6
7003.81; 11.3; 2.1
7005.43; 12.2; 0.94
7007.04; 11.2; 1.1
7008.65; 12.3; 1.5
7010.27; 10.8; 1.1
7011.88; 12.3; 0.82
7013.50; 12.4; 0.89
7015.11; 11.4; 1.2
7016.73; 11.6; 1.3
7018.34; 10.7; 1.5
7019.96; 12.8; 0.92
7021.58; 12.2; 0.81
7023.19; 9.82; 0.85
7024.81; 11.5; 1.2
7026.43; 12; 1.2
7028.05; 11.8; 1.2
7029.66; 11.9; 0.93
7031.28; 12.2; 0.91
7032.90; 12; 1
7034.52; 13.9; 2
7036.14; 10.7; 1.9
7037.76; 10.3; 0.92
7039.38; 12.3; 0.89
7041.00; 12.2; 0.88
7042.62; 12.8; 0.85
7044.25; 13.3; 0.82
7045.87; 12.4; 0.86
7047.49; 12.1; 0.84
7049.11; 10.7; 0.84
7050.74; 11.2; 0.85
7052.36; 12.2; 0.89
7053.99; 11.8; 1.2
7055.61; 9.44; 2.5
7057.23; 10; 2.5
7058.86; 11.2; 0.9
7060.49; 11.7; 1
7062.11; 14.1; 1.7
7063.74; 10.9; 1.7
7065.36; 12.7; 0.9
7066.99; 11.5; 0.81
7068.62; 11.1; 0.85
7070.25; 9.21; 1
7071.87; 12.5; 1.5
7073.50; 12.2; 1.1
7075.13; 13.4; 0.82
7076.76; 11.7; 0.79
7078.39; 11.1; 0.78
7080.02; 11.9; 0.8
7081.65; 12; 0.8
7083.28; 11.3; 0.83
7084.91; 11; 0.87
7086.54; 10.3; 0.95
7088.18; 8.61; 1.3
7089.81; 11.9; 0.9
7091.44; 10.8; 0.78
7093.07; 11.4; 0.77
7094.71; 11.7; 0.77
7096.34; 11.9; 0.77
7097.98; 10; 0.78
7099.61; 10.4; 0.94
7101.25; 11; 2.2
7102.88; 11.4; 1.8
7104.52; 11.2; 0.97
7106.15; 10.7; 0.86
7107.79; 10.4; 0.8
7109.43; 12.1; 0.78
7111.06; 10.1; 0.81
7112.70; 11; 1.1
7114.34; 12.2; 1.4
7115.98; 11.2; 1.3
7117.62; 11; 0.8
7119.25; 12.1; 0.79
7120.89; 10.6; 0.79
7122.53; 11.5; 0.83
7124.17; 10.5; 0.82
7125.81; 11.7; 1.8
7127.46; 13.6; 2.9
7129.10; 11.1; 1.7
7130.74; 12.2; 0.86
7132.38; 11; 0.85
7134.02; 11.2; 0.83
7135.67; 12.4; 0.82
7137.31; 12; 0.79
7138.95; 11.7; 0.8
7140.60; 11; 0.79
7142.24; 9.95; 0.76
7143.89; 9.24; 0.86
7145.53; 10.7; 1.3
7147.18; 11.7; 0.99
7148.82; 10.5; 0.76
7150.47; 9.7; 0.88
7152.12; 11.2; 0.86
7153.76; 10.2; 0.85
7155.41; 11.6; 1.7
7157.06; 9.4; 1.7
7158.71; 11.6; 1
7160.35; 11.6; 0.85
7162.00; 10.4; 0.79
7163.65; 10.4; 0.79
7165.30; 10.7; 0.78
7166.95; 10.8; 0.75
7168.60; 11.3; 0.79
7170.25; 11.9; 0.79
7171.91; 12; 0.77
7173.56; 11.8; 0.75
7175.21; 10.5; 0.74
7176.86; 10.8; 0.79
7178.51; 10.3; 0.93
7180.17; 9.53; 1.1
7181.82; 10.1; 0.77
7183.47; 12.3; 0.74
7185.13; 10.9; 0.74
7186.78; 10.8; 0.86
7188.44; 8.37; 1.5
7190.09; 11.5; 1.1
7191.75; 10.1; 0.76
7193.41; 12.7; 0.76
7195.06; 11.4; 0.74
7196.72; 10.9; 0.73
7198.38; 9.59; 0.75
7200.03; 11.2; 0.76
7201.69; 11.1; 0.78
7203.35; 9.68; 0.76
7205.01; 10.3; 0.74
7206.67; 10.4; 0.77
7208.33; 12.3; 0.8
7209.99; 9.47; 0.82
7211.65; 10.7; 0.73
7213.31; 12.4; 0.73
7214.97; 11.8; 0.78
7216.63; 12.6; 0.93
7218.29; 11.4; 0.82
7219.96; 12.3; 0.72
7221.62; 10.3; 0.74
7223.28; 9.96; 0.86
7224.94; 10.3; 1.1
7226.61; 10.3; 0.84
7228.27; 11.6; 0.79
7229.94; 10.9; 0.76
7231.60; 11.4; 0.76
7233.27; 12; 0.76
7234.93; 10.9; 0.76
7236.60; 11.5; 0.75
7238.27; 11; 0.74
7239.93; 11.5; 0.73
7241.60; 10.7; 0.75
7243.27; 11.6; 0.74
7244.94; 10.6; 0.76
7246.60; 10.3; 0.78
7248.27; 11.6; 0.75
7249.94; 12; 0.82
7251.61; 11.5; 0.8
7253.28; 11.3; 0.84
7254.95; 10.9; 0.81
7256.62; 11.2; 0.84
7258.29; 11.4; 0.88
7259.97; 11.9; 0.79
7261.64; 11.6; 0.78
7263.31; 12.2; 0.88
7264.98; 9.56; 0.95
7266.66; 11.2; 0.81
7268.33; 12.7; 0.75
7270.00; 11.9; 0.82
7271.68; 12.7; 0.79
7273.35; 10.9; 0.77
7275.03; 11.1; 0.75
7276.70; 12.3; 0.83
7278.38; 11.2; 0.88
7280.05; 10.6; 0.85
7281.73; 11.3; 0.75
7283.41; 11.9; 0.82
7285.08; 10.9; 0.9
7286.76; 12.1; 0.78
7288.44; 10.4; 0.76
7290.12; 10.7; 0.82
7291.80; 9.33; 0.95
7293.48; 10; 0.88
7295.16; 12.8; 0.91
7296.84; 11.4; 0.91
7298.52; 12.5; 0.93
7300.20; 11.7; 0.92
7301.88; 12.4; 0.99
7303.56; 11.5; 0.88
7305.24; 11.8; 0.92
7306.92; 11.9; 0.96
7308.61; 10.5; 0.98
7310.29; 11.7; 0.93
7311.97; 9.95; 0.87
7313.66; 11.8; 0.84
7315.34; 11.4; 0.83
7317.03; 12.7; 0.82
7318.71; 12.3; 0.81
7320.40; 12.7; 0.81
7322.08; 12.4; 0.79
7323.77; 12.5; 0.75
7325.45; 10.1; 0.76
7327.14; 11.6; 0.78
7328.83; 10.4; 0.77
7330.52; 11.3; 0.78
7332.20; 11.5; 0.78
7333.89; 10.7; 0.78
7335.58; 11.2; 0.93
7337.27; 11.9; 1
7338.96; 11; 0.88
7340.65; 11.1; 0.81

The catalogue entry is 0.28 mag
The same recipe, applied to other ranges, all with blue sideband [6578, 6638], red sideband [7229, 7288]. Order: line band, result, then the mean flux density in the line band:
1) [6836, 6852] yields 0.159 mag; 12.1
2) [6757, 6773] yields 0.270 mag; 11.3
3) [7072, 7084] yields 0.050 mag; 12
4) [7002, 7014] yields 0.099 mag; 11.9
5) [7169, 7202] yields 0.091 mag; 10.9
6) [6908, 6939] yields 0.175 mag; 11.5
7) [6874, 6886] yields 0.214 mag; 11.3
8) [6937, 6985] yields 0.119 mag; 11.9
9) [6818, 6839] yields 0.187 mag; 11.9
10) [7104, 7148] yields 0.089 mag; 11.3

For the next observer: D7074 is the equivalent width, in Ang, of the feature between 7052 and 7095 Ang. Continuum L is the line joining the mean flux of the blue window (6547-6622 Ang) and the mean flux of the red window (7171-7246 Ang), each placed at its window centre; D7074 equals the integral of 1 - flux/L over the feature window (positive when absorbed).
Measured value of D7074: 5.28 Ang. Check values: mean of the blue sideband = 20.2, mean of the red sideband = 11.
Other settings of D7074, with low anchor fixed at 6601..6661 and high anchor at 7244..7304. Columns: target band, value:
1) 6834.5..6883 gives -0.3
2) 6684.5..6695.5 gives -0.5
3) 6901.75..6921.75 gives 0.2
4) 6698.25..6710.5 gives 0.3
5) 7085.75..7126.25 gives 1.7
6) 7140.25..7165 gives 1.8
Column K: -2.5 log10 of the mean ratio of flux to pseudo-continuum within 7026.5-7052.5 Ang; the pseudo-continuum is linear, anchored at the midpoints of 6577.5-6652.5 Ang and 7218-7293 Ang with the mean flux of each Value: 0.038 mag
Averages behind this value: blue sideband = 14.8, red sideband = 11.2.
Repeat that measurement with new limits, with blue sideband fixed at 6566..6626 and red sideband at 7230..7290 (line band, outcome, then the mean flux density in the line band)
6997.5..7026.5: 0.120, 11.7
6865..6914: 0.200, 11.6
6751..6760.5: 0.268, 11.6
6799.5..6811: 0.276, 11.3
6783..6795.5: 0.270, 11.4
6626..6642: 0.328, 11.6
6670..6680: 0.315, 11.5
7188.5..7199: 0.091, 10.9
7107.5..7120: 0.098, 11.3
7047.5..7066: 0.116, 11.5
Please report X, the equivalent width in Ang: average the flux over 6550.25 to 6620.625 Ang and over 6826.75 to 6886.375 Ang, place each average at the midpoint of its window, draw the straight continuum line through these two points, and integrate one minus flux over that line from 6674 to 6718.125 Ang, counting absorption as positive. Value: 9.89 Ang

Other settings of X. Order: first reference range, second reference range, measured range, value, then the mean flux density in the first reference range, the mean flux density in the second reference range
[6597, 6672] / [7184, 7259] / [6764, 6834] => 2.97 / 12.4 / 11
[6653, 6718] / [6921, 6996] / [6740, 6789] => 4.18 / 12.5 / 11.9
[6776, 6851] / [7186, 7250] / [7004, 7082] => -3.05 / 11.7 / 11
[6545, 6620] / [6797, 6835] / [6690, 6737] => 3.89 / 20.4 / 11.8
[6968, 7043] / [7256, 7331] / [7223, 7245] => 0.96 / 11.9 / 11.5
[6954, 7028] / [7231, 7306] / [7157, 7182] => 1.43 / 11.8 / 11.4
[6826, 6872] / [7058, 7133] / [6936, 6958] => -0.11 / 11.9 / 11.4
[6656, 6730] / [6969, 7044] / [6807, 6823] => 0.47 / 12.9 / 11.9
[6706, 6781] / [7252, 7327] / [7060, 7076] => 0.22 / 13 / 11.5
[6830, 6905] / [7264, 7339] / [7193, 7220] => 0.85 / 11.7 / 11.4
